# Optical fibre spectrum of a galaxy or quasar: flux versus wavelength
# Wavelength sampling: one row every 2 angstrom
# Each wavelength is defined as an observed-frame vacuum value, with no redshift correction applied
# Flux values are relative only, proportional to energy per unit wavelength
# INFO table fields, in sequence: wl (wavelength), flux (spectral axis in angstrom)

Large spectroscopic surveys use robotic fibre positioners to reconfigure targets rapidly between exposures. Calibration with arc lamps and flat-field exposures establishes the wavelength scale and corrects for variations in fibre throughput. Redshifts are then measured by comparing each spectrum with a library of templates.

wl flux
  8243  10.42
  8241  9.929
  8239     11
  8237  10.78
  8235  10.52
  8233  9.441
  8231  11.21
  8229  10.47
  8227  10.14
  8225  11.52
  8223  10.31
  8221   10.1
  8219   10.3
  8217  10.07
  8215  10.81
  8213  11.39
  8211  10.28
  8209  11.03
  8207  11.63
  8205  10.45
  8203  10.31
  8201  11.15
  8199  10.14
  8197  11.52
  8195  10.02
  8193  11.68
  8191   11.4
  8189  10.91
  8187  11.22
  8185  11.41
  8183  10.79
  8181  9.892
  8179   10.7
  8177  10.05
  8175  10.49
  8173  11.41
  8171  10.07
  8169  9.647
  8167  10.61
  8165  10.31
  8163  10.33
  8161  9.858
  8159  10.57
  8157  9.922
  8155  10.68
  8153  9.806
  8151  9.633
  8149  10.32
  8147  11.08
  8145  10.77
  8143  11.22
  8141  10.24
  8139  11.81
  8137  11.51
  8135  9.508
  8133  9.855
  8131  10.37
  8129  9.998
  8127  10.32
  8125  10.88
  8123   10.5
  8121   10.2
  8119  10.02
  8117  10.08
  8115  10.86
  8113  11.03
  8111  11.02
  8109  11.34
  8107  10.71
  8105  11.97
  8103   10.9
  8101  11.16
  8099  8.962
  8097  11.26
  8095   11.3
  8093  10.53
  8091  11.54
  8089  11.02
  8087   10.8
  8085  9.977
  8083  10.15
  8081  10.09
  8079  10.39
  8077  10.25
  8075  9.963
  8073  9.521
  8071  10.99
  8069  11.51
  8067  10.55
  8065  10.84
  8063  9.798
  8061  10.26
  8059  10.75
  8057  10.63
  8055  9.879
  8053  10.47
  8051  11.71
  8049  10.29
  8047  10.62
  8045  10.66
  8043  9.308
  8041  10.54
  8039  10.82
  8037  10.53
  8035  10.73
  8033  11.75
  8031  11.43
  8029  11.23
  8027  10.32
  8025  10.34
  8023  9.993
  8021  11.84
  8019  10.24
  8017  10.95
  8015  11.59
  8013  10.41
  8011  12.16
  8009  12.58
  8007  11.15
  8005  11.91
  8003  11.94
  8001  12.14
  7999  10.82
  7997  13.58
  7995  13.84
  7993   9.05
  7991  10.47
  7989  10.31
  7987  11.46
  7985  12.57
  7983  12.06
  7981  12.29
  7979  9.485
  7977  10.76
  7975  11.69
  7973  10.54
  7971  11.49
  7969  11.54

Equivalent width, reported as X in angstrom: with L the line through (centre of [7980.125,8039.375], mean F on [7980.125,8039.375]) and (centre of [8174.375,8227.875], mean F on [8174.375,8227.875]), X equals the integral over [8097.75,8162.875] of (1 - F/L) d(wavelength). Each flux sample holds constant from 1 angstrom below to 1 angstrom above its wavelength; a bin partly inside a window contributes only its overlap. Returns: 2.5 angstrom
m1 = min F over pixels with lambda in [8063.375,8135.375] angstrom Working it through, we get 8.962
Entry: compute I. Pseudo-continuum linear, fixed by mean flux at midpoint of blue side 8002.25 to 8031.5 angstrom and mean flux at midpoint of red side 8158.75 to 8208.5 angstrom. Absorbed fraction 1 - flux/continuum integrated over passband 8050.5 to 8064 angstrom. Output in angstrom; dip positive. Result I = 0.7 angstrom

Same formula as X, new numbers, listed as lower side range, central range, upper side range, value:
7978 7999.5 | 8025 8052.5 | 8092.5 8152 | 1.0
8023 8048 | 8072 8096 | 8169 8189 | 0.4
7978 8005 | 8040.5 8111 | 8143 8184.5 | 2.4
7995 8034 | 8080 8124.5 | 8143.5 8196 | 0.9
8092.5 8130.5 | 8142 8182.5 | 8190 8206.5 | 1.5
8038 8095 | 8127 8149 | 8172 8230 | 0.1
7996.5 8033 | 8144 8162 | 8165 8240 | 0.9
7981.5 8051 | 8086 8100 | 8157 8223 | 0.2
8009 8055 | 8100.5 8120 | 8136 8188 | -0.4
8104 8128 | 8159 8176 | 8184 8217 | 0.8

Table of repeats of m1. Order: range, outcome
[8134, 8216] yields 9.508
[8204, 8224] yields 10.07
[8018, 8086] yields 9.308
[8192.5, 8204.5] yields 10.02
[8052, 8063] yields 9.798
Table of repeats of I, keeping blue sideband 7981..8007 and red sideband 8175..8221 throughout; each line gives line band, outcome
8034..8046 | 1.1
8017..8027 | 0.8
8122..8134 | 0.8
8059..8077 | 1.4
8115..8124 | 0.7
